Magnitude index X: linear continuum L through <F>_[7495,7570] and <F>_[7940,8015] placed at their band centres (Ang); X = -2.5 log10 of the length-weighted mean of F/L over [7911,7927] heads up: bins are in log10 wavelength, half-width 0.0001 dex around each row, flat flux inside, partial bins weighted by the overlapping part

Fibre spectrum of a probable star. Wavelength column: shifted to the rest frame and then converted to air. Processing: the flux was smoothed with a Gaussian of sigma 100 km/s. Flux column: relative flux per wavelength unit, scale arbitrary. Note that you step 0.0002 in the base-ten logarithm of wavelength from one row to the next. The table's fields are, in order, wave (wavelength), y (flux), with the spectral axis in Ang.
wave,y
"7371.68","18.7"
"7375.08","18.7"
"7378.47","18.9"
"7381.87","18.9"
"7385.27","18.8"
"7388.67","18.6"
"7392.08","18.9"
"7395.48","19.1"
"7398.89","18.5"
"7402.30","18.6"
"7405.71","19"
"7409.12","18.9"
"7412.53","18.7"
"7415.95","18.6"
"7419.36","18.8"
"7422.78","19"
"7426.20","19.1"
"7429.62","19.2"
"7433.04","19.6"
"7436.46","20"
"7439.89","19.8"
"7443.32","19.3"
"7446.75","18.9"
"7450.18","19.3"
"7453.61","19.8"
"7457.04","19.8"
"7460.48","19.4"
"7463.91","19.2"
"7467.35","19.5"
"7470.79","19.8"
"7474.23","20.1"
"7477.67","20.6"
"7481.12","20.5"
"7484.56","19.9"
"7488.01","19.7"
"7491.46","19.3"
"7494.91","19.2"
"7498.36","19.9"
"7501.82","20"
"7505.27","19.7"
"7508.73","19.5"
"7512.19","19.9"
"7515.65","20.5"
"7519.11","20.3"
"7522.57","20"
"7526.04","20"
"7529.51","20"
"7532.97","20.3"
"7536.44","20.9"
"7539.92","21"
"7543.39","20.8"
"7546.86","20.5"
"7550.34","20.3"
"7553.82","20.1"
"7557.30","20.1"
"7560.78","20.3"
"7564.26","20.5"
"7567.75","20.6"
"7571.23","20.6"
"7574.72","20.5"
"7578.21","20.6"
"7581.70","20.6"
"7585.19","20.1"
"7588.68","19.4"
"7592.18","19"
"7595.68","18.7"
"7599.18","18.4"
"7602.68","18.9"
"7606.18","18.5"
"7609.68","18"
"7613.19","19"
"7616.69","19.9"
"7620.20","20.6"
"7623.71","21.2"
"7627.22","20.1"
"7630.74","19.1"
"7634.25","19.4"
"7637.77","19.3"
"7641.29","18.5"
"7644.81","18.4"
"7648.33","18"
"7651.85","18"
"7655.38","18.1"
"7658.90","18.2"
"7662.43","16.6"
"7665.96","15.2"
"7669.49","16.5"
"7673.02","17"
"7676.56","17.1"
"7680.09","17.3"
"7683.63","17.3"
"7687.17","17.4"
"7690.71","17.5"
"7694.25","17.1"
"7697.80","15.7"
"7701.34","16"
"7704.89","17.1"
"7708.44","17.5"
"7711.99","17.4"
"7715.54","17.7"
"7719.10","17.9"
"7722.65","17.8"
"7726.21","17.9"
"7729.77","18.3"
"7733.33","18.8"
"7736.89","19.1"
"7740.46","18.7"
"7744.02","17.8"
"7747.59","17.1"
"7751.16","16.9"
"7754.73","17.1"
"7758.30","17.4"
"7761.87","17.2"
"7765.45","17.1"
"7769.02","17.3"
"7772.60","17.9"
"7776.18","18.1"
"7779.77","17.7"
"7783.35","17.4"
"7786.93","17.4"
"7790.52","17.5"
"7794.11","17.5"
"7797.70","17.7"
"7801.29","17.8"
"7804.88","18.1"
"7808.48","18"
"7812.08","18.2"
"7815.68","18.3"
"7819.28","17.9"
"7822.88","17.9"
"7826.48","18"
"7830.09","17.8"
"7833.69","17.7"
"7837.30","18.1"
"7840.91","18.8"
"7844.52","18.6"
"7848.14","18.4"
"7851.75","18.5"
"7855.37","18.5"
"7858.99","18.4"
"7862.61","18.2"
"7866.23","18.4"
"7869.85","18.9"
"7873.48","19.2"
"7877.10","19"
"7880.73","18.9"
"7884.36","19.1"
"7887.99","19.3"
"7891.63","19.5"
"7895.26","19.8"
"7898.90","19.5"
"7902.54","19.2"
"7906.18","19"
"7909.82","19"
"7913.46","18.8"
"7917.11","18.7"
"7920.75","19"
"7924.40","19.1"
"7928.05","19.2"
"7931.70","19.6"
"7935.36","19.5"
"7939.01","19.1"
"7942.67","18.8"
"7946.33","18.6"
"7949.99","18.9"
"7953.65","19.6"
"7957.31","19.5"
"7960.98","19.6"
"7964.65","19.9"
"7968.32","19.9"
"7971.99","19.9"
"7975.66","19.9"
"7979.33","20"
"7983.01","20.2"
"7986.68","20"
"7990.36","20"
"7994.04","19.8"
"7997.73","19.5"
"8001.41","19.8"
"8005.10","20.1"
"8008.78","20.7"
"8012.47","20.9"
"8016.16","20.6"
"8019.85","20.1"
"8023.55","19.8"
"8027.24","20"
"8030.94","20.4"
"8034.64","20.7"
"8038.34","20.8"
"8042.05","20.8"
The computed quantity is 0.05 mag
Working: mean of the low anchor 20.2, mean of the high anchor 19.8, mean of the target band 18.9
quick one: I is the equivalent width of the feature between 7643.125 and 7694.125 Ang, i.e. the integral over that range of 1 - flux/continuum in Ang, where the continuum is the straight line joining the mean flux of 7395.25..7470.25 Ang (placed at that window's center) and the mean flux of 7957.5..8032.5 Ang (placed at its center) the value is 5.8 Ang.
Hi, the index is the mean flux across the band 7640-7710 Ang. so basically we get 17.2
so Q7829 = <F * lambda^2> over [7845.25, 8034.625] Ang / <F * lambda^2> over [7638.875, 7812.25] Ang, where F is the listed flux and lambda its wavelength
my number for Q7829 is 1.2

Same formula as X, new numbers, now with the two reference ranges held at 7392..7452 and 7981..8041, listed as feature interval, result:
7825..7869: 0.091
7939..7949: 0.073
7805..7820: 0.099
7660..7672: 0.199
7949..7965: 0.034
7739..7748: 0.101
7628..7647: 0.030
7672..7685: 0.142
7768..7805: 0.123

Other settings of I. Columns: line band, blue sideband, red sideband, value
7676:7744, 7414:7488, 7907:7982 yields 6.50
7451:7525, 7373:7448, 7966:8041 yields -2.65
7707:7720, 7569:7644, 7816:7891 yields 1.00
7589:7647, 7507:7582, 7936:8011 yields 3.03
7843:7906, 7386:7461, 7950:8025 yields 2.82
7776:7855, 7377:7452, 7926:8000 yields 5.88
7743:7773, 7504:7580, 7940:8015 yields 4.16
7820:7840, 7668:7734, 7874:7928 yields 0.60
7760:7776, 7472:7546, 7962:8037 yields 2.12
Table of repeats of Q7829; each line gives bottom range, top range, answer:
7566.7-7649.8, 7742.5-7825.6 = 0.95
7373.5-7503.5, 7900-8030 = 1.16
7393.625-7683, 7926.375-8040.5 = 1.15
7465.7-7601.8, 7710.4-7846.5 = 0.95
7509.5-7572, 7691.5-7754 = 0.91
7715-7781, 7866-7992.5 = 1.14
